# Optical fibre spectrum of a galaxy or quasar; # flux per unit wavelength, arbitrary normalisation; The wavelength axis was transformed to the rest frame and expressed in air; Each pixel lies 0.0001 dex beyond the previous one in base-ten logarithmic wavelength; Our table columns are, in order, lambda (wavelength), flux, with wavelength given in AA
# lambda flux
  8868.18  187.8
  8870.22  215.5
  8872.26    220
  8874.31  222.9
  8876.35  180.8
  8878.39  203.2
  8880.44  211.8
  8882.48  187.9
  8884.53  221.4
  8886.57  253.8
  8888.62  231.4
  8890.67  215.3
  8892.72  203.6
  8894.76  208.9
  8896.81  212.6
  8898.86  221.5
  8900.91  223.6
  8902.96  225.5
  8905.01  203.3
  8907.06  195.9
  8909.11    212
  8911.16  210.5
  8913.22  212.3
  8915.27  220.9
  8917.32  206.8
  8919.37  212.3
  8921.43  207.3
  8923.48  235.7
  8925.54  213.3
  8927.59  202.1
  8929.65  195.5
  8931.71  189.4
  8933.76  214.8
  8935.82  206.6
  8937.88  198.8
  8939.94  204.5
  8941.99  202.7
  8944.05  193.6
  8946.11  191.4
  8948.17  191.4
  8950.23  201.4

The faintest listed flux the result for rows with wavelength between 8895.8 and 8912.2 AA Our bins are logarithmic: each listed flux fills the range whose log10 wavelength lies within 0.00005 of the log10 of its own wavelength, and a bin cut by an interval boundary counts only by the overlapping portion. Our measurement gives 195.9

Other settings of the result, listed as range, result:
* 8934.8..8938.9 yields 198.8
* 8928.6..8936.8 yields 189.4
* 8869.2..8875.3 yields 215.5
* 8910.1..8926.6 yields 206.8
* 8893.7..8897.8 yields 208.9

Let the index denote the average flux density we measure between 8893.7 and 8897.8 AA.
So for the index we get 211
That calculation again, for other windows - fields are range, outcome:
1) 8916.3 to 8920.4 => 210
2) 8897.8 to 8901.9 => 222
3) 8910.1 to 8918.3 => 213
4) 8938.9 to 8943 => 204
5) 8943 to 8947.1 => 193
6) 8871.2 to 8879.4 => 207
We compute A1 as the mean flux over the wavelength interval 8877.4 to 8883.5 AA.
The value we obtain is 201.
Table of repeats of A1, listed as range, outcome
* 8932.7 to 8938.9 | 207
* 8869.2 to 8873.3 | 218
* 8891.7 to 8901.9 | 214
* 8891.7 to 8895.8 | 207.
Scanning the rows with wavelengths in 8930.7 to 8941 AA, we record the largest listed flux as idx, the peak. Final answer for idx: 214.8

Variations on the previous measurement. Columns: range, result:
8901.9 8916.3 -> 225.5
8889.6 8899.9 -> 221.5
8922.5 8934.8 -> 235.7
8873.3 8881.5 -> 222.9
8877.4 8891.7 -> 253.8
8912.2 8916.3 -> 220.9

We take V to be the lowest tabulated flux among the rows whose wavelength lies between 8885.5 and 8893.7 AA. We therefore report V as 203.6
